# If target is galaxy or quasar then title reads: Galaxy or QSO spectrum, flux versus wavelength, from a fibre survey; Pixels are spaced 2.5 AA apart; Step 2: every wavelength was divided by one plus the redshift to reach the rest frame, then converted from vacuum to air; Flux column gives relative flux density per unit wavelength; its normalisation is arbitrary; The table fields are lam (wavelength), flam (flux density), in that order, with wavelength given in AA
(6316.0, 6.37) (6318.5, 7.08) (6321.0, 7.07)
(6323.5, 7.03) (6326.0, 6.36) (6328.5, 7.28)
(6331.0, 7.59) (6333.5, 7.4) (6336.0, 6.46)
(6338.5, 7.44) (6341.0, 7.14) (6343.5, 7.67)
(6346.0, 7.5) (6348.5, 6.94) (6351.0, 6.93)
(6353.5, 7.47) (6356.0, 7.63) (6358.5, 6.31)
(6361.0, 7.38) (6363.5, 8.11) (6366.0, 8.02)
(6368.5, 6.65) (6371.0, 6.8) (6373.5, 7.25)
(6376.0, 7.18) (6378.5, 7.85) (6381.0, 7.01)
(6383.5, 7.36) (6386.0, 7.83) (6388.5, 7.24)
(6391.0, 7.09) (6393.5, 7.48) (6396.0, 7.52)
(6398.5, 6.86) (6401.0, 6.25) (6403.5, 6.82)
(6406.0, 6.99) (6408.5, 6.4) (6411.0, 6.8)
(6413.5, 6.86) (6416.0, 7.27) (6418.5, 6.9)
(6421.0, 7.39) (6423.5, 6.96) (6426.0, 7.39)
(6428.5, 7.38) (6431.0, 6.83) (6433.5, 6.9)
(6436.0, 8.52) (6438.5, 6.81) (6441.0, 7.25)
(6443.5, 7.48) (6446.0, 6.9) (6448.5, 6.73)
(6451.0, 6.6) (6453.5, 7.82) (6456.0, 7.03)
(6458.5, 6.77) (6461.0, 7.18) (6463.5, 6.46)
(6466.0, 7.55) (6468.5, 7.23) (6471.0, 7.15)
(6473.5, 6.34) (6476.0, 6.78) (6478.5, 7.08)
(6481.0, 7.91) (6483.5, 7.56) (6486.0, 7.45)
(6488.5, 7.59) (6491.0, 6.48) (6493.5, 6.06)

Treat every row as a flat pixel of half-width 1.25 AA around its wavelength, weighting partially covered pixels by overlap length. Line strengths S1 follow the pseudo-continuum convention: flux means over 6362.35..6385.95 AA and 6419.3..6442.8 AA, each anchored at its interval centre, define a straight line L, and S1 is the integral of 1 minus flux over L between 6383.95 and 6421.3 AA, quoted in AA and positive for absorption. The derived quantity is 1.4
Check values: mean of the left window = 7.38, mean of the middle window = 7.04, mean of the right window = 7.27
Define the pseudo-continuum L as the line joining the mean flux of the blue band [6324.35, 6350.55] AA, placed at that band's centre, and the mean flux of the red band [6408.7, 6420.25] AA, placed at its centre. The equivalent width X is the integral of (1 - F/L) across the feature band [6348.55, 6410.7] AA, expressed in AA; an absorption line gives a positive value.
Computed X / -1.2 AA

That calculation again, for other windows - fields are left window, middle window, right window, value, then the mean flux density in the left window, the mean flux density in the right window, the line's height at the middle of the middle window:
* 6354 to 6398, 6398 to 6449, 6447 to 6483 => 1.0 AA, 7.33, 7.05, 7.18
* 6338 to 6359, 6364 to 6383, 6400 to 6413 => -0.8 AA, 7.25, 6.67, 7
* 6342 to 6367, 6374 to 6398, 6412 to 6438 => -0.2 AA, 7.39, 7.22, 7.31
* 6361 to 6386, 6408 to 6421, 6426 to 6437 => 0.8 AA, 7.38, 7.38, 7.38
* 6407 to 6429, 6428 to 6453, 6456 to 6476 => -0.6 AA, 7.03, 6.95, 6.99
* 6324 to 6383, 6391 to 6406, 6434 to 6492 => 0.4 AA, 7.23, 7.16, 7.2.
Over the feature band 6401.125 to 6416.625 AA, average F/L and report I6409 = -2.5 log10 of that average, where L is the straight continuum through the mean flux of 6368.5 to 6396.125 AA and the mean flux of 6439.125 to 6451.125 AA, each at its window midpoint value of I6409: 0.06 mag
